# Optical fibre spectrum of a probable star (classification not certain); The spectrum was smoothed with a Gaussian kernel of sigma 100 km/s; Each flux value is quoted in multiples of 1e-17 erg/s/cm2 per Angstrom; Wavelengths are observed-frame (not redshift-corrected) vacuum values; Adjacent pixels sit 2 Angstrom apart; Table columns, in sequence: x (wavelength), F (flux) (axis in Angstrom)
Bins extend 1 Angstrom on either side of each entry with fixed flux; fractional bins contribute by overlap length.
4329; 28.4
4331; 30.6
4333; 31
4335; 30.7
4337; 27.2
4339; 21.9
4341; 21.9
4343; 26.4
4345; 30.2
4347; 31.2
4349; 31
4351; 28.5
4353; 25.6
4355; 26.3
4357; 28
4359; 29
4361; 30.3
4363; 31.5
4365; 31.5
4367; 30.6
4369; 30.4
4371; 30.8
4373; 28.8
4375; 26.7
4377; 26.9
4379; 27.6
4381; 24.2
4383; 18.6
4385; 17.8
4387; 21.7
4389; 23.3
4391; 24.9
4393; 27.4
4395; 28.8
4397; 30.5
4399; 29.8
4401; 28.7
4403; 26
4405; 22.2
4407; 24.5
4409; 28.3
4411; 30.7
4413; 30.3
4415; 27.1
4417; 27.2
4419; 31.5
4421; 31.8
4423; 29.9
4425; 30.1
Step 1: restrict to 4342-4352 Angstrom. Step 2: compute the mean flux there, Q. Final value 29.5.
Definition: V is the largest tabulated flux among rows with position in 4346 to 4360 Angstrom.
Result 31.2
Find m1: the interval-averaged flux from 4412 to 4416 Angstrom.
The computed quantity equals 28.7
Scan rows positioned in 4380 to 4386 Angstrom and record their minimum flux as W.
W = 17.8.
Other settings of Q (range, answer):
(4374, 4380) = 27.1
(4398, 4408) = 26.2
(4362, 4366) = 31.5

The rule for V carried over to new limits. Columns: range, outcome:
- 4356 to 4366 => 31.5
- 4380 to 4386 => 24.2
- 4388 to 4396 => 28.8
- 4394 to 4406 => 30.5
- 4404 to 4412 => 30.7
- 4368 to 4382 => 30.8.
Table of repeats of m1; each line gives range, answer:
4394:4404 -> 28.8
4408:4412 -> 29.5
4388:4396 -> 26.1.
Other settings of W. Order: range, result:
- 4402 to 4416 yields 22.2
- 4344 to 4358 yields 25.6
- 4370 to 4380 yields 26.7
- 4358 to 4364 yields 29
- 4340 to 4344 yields 21.9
